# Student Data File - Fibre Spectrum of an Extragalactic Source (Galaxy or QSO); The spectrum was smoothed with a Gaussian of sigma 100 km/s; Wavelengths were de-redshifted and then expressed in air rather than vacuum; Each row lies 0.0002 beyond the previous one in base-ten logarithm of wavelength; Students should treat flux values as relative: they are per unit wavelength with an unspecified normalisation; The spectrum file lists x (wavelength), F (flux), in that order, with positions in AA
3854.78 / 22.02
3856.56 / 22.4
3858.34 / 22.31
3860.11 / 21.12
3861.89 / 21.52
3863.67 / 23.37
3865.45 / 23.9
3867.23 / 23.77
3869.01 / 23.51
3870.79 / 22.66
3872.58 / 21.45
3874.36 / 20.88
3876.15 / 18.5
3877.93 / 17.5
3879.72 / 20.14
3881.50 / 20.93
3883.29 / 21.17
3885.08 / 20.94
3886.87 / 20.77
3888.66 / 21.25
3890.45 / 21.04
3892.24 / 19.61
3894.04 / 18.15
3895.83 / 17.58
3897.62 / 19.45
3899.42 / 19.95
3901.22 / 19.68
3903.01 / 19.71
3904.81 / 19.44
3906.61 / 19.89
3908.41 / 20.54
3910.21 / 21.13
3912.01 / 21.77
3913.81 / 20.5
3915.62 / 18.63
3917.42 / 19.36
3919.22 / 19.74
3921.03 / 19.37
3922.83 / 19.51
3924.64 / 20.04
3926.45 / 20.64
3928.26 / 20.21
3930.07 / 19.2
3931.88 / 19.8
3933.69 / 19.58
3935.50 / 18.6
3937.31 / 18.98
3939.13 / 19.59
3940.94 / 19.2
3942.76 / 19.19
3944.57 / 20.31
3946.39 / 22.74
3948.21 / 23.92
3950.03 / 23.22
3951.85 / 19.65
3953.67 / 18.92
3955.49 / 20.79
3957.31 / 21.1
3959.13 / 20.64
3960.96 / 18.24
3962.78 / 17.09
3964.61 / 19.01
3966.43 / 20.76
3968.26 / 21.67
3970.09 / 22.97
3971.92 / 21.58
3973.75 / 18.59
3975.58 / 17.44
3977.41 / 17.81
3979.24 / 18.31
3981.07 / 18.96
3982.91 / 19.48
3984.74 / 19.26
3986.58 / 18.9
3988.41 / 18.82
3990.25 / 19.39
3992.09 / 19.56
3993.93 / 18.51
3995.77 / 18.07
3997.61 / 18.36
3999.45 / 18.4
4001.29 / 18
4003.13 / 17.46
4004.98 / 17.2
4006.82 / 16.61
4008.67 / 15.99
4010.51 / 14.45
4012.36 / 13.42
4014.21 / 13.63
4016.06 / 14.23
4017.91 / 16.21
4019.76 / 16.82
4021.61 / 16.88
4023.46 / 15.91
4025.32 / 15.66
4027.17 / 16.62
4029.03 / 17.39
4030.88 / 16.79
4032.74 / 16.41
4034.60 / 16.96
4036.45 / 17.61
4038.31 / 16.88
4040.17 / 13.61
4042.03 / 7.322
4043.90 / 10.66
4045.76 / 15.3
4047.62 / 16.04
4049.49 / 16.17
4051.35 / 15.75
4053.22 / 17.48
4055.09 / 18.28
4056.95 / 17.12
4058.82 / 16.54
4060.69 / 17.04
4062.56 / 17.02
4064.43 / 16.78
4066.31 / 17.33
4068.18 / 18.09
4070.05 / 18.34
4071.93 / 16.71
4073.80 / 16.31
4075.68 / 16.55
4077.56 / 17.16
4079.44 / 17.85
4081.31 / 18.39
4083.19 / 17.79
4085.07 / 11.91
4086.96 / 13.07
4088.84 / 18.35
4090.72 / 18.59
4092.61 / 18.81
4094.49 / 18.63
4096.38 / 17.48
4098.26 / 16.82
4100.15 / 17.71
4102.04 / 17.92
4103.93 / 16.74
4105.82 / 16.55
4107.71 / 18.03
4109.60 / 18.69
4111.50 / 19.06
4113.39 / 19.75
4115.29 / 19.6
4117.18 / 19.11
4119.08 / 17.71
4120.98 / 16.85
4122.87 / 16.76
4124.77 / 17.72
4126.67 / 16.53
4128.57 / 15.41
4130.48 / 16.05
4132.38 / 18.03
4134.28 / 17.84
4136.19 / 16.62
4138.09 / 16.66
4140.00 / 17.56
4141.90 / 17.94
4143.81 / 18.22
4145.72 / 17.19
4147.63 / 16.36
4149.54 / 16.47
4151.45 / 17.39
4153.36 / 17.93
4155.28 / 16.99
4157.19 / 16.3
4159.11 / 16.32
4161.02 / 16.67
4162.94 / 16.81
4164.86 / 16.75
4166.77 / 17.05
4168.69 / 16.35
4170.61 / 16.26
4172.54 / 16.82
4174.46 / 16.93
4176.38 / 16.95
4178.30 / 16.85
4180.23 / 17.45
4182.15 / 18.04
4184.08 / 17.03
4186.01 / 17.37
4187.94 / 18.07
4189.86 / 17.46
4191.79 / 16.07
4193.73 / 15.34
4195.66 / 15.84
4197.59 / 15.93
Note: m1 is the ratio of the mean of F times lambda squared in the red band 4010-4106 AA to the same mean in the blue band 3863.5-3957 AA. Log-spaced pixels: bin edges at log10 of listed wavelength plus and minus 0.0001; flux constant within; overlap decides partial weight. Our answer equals 0.86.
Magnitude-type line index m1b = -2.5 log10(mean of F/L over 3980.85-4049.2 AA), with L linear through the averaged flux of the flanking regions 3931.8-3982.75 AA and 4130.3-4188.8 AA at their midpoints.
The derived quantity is 0.16 mag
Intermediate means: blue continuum 19.9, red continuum 17.1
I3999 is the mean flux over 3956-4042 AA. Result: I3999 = 17.7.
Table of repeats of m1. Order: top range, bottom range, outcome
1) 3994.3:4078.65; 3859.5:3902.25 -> 0.85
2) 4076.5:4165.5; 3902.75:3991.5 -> 0.95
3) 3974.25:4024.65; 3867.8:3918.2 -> 0.90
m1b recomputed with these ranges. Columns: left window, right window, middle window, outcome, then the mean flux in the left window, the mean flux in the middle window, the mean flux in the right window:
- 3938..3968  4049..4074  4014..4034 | 0.13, 20.3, 16.1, 17.1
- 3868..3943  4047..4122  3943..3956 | -0.10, 20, 21.3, 17.4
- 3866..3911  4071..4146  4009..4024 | 0.22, 20.4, 15.2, 17.4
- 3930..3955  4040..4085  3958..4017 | 0.03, 20.3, 18.2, 16.2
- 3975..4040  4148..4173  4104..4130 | -0.05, 17.2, 17.8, 16.8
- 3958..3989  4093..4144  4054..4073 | 0.06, 19.4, 17.3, 17.6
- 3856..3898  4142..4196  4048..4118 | 0.04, 21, 17.4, 16.9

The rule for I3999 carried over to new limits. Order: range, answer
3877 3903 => 19.9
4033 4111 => 16.6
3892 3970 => 20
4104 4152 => 17.5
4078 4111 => 17.3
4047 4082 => 17.1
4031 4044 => 14.6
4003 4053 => 15.5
